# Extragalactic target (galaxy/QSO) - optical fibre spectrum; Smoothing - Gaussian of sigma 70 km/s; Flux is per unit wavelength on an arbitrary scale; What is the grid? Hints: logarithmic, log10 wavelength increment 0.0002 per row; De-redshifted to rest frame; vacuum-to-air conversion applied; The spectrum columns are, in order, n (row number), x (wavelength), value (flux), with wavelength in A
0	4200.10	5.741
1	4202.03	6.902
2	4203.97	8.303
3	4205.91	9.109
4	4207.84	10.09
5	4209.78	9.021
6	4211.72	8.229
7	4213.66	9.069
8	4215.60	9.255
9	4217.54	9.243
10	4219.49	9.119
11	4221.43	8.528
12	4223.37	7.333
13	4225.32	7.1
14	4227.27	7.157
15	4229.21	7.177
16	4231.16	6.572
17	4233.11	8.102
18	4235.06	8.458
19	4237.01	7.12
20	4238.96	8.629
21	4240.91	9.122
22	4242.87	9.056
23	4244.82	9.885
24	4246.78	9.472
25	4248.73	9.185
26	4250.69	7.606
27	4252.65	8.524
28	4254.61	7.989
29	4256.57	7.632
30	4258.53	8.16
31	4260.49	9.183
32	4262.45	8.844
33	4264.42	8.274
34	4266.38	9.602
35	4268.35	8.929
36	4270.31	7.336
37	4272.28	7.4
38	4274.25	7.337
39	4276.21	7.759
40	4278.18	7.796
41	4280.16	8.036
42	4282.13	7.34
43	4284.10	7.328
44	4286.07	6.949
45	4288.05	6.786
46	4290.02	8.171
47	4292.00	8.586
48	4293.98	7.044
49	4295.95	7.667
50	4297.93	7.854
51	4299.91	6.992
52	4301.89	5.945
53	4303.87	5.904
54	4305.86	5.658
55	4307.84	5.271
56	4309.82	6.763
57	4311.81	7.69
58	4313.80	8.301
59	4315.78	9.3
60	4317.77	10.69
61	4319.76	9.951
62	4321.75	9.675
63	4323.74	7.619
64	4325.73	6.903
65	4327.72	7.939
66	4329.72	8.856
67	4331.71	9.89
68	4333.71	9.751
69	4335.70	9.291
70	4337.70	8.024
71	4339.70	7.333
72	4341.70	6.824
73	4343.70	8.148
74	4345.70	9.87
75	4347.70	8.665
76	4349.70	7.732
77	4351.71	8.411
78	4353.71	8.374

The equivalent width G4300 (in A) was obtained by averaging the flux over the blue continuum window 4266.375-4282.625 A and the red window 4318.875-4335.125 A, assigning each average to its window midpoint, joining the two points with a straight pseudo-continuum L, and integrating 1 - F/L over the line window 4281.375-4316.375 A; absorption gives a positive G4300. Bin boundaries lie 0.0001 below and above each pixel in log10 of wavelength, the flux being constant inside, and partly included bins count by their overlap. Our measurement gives 4.8 A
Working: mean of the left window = 7.87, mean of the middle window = 7.17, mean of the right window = 8.83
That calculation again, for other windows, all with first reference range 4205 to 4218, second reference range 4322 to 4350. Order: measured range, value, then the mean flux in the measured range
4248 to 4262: 0.87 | 8.33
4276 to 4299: 2.88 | 7.6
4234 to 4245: 0.43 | 8.62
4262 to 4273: 0.51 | 8.4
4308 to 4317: 0.75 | 7.83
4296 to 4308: 3.01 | 6.45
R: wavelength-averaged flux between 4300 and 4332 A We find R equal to 7.83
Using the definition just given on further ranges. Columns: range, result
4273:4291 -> 7.5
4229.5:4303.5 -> 7.99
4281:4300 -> 7.5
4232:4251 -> 8.69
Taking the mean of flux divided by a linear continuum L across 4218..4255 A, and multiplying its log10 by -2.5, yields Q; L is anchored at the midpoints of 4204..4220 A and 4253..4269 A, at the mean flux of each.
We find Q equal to 0.07 mag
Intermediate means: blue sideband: 9.09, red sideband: 8.57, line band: 8.24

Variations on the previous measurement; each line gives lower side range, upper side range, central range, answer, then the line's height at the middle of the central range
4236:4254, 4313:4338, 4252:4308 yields 0.16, 8.83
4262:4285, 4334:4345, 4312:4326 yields -0.11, 8.06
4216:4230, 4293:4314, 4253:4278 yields -0.12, 7.36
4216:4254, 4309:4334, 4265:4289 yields 0.10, 8.49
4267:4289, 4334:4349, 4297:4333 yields 0.03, 8.04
